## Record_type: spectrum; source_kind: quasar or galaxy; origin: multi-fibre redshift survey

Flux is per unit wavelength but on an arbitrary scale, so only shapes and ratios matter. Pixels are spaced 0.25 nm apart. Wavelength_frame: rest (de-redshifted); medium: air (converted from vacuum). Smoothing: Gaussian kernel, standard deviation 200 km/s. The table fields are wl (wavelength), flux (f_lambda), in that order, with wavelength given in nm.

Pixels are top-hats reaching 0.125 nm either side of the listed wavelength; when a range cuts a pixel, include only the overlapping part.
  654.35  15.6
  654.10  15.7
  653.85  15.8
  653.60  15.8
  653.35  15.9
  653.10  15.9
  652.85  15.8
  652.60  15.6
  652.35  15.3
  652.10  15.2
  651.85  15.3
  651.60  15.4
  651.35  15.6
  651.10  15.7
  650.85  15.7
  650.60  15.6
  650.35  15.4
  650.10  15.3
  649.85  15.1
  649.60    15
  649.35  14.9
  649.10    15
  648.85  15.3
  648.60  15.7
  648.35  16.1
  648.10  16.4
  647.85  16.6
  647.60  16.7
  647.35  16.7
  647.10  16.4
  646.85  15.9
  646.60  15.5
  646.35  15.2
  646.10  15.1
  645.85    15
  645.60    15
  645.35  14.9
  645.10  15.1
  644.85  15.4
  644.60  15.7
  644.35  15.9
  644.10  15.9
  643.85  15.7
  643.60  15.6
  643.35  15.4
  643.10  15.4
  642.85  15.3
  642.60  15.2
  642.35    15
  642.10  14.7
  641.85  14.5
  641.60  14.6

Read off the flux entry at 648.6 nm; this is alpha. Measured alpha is 15.7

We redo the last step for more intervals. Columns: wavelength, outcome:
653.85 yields 15.8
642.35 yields 15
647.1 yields 16.4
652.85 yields 15.8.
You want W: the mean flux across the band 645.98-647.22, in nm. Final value 15.6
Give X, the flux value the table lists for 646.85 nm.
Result 15.9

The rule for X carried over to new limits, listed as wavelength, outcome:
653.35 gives 15.9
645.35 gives 14.9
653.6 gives 15.8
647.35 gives 16.7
